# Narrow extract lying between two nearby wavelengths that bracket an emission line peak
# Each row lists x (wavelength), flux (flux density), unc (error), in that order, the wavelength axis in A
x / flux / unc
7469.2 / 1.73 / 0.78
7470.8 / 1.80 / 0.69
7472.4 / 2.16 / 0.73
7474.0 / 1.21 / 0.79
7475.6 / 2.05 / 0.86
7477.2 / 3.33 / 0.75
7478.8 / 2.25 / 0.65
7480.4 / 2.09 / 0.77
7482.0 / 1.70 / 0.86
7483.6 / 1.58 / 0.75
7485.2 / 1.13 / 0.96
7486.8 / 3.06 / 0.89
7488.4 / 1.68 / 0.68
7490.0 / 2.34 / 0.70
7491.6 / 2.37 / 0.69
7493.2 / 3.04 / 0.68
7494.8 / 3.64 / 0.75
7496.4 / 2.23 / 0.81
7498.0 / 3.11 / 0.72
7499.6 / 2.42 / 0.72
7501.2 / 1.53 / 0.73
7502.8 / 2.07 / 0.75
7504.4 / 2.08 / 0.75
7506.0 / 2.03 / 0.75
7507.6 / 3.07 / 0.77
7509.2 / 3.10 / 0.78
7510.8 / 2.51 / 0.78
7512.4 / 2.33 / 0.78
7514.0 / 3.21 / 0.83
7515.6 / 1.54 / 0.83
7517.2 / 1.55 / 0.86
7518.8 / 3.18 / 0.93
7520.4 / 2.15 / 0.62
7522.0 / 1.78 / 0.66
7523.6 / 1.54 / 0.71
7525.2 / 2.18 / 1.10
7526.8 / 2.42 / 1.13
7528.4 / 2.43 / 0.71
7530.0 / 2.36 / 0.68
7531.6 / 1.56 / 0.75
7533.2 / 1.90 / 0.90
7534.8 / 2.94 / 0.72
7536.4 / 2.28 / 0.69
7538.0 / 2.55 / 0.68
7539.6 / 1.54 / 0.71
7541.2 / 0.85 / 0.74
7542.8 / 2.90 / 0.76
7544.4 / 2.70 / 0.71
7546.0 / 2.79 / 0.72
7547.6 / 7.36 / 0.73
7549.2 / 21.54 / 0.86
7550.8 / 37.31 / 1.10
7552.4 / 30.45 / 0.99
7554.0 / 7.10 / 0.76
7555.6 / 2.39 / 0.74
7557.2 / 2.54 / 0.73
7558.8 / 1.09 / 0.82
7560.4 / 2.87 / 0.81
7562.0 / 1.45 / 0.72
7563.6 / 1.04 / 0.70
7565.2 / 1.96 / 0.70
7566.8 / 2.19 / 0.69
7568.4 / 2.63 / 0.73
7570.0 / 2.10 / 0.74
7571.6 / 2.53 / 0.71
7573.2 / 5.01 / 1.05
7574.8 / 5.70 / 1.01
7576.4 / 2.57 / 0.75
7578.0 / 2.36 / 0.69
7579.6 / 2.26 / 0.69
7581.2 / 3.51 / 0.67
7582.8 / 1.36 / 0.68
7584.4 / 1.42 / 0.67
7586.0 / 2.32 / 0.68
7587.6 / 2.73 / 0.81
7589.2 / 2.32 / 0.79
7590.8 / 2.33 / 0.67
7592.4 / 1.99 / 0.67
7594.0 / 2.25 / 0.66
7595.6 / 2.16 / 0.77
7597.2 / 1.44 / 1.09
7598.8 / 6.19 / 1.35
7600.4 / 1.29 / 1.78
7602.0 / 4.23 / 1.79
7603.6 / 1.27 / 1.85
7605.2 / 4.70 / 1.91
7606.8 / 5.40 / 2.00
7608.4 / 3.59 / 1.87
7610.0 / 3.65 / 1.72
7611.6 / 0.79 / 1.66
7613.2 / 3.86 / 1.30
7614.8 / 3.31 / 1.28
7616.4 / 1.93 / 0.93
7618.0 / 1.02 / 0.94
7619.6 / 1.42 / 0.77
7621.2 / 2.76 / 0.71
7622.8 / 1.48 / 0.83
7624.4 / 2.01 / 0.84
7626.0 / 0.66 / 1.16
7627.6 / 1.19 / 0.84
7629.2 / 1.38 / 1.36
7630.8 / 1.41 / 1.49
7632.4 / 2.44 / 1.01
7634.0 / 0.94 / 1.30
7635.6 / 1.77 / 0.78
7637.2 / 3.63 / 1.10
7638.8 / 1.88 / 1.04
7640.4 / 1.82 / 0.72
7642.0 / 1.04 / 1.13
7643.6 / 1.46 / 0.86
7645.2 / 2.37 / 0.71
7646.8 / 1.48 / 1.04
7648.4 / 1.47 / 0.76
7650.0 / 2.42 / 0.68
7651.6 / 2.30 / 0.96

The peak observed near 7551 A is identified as H-alpha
